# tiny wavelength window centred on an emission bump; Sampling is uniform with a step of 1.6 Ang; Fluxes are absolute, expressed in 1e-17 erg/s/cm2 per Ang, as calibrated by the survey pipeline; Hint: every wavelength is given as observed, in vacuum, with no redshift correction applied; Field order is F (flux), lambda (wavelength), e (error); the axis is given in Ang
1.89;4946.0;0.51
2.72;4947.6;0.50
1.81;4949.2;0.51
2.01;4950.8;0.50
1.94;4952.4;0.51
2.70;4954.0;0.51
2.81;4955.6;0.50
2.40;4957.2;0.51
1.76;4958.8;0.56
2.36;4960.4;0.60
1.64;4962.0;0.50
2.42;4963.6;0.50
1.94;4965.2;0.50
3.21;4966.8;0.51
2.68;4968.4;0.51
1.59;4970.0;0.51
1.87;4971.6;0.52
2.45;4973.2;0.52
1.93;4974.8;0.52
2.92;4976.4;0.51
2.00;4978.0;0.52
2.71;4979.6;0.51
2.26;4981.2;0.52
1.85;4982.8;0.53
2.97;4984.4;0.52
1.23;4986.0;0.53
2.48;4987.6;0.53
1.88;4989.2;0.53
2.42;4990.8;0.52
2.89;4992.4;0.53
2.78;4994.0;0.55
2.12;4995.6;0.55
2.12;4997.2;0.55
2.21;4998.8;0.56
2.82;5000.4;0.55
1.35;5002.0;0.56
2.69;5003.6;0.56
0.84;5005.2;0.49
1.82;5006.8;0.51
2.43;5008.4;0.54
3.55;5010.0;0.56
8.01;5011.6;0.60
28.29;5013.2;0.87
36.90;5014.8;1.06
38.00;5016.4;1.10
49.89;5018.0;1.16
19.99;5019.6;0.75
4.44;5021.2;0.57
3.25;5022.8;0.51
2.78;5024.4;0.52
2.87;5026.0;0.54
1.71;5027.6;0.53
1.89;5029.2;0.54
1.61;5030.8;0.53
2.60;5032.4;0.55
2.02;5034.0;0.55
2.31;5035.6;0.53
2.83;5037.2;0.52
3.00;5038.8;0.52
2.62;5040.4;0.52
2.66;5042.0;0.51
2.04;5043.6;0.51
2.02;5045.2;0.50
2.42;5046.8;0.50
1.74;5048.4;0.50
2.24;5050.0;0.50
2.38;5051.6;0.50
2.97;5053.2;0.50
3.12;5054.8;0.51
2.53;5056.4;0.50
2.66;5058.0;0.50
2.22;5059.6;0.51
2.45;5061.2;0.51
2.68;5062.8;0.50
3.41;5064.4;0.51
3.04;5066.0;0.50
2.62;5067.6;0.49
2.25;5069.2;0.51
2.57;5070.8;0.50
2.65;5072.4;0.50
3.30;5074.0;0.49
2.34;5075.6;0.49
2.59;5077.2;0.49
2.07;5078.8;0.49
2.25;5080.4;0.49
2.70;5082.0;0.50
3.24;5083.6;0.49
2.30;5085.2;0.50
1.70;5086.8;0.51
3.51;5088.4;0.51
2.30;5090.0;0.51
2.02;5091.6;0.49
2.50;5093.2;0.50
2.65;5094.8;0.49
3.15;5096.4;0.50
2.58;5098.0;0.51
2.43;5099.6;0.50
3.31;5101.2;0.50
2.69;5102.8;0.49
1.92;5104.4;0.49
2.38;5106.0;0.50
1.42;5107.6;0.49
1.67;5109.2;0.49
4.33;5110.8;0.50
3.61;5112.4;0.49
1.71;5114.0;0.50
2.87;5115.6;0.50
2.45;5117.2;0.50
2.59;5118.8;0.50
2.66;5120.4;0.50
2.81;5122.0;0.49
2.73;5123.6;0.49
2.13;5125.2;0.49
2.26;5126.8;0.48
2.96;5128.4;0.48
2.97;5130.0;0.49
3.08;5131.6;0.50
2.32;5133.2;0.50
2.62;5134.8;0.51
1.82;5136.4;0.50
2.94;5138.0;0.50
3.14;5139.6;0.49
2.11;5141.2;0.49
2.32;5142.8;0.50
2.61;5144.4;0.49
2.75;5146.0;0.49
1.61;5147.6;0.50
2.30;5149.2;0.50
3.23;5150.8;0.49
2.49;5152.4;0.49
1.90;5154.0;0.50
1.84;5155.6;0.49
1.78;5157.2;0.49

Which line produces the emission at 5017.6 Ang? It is [O II] 3727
